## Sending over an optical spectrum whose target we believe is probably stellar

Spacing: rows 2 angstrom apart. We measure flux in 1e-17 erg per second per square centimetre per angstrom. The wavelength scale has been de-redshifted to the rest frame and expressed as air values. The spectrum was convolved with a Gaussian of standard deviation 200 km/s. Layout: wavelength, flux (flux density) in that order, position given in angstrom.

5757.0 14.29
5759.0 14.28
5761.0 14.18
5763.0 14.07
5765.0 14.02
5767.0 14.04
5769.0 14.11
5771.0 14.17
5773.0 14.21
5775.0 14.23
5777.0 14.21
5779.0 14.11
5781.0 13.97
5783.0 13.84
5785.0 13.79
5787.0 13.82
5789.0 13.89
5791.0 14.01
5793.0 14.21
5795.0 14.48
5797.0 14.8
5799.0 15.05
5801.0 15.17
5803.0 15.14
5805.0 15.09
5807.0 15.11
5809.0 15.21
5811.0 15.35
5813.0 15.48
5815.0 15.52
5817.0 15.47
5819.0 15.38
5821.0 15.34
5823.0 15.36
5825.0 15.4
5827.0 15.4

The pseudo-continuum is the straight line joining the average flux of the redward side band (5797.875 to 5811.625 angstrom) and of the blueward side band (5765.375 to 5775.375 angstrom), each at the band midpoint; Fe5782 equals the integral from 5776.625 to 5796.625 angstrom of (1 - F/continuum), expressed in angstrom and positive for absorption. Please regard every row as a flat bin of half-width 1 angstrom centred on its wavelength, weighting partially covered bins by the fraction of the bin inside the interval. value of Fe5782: 0.8 angstrom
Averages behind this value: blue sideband 14.1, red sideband 15.2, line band 14.1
